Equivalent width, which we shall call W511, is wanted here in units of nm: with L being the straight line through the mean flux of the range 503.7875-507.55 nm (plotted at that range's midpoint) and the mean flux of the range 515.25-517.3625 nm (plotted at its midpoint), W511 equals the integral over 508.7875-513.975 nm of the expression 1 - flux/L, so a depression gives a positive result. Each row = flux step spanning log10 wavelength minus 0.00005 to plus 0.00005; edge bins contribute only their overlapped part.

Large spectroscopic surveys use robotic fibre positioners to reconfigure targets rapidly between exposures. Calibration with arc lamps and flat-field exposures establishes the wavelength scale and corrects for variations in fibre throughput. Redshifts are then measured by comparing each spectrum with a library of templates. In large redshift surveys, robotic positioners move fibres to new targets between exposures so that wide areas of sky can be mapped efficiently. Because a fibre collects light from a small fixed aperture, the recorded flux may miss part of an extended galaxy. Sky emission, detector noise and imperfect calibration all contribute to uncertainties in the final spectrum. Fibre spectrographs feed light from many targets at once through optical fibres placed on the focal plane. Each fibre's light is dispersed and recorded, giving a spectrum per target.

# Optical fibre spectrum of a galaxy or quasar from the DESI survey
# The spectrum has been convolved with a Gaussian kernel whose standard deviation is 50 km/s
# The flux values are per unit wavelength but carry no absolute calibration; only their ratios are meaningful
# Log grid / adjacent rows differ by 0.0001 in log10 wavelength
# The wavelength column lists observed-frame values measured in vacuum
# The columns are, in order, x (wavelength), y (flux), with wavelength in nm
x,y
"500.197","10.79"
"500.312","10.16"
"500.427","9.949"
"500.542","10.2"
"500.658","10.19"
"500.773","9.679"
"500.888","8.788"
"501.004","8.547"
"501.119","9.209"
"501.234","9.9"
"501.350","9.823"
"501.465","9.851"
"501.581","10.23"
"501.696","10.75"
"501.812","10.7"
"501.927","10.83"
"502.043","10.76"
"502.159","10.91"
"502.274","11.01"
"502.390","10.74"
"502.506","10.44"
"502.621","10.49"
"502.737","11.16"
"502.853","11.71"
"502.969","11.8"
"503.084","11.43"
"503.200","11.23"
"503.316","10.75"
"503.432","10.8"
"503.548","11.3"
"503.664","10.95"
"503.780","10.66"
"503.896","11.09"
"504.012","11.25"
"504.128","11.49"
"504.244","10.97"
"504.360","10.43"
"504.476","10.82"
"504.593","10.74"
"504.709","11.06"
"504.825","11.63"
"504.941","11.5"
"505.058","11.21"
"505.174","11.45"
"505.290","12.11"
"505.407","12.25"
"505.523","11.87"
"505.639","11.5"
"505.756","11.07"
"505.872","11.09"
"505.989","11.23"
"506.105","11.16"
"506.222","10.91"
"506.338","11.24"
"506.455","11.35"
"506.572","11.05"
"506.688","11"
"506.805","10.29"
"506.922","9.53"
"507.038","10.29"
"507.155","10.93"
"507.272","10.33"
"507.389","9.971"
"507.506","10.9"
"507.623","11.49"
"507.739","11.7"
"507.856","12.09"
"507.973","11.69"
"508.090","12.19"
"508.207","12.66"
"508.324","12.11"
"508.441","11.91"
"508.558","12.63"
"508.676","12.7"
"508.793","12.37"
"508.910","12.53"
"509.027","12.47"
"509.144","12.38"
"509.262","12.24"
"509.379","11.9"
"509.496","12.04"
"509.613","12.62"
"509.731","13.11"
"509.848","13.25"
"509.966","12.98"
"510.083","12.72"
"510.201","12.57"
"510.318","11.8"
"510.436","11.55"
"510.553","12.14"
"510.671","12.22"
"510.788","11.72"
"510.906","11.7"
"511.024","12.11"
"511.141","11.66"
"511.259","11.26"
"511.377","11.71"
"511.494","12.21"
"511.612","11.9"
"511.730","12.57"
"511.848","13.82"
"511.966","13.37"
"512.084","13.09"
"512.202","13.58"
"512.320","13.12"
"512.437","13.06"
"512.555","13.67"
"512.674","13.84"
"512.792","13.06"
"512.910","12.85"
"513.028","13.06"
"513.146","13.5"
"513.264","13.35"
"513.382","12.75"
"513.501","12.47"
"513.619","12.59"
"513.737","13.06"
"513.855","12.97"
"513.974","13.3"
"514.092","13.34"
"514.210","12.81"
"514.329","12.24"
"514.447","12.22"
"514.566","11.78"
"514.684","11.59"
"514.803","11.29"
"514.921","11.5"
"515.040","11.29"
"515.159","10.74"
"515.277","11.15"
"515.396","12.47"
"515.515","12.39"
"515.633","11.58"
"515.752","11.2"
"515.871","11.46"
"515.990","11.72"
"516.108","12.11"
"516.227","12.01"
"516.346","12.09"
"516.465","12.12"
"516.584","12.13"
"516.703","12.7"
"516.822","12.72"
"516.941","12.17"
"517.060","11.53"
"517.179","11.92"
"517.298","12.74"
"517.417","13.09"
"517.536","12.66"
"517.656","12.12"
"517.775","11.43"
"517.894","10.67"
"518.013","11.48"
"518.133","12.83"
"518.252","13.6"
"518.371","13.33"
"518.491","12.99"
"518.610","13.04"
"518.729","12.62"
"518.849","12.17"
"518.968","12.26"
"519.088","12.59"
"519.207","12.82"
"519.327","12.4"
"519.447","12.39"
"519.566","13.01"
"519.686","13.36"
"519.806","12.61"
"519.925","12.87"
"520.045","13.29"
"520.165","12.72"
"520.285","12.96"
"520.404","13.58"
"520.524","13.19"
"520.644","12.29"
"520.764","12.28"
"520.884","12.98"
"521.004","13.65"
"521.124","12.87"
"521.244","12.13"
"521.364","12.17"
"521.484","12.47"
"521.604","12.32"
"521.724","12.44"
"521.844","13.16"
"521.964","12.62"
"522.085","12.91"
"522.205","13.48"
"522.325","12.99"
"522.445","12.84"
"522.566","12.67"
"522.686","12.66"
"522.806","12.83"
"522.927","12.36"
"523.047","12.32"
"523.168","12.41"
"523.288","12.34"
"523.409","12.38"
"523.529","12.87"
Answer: -0.47 nm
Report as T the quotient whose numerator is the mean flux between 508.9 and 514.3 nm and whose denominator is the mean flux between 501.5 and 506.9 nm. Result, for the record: 1.14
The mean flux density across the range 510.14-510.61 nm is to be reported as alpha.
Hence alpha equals 12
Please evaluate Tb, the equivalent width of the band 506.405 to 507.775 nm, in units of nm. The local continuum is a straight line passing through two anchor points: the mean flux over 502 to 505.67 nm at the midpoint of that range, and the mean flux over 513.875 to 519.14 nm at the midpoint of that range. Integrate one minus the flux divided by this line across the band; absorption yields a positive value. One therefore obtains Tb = 0.09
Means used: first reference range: 11.2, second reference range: 12.2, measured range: 10.7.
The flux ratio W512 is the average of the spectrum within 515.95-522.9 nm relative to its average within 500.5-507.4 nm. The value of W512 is 1.17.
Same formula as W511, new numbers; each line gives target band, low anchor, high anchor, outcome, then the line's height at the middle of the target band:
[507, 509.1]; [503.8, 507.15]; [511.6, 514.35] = 0.01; 11.8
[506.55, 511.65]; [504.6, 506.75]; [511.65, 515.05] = 0.07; 12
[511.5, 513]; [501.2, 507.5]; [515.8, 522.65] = -0.17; 11.8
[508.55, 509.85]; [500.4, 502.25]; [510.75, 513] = -0.05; 12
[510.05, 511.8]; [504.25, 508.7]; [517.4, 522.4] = -0.03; 11.8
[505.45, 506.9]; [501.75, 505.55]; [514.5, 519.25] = 0.03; 11.3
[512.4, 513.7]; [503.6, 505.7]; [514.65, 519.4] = -0.14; 11.8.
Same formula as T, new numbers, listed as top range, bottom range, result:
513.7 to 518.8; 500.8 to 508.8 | 1.10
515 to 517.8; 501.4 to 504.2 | 1.10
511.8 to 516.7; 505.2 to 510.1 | 1.07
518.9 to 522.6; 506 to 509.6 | 1.11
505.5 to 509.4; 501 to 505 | 1.06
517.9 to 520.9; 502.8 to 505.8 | 1.13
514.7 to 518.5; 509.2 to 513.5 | 0.95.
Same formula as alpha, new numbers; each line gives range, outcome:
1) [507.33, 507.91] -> 11.2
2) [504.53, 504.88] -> 11.1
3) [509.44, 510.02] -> 12.8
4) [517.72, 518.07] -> 11.2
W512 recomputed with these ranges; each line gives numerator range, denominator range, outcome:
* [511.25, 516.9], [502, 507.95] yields 1.12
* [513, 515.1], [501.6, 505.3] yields 1.13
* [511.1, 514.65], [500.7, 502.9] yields 1.25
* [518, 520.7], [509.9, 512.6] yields 1.03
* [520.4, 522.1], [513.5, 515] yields 1.03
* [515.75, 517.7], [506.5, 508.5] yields 1.09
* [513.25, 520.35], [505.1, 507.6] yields 1.12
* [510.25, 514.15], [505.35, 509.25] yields 1.10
